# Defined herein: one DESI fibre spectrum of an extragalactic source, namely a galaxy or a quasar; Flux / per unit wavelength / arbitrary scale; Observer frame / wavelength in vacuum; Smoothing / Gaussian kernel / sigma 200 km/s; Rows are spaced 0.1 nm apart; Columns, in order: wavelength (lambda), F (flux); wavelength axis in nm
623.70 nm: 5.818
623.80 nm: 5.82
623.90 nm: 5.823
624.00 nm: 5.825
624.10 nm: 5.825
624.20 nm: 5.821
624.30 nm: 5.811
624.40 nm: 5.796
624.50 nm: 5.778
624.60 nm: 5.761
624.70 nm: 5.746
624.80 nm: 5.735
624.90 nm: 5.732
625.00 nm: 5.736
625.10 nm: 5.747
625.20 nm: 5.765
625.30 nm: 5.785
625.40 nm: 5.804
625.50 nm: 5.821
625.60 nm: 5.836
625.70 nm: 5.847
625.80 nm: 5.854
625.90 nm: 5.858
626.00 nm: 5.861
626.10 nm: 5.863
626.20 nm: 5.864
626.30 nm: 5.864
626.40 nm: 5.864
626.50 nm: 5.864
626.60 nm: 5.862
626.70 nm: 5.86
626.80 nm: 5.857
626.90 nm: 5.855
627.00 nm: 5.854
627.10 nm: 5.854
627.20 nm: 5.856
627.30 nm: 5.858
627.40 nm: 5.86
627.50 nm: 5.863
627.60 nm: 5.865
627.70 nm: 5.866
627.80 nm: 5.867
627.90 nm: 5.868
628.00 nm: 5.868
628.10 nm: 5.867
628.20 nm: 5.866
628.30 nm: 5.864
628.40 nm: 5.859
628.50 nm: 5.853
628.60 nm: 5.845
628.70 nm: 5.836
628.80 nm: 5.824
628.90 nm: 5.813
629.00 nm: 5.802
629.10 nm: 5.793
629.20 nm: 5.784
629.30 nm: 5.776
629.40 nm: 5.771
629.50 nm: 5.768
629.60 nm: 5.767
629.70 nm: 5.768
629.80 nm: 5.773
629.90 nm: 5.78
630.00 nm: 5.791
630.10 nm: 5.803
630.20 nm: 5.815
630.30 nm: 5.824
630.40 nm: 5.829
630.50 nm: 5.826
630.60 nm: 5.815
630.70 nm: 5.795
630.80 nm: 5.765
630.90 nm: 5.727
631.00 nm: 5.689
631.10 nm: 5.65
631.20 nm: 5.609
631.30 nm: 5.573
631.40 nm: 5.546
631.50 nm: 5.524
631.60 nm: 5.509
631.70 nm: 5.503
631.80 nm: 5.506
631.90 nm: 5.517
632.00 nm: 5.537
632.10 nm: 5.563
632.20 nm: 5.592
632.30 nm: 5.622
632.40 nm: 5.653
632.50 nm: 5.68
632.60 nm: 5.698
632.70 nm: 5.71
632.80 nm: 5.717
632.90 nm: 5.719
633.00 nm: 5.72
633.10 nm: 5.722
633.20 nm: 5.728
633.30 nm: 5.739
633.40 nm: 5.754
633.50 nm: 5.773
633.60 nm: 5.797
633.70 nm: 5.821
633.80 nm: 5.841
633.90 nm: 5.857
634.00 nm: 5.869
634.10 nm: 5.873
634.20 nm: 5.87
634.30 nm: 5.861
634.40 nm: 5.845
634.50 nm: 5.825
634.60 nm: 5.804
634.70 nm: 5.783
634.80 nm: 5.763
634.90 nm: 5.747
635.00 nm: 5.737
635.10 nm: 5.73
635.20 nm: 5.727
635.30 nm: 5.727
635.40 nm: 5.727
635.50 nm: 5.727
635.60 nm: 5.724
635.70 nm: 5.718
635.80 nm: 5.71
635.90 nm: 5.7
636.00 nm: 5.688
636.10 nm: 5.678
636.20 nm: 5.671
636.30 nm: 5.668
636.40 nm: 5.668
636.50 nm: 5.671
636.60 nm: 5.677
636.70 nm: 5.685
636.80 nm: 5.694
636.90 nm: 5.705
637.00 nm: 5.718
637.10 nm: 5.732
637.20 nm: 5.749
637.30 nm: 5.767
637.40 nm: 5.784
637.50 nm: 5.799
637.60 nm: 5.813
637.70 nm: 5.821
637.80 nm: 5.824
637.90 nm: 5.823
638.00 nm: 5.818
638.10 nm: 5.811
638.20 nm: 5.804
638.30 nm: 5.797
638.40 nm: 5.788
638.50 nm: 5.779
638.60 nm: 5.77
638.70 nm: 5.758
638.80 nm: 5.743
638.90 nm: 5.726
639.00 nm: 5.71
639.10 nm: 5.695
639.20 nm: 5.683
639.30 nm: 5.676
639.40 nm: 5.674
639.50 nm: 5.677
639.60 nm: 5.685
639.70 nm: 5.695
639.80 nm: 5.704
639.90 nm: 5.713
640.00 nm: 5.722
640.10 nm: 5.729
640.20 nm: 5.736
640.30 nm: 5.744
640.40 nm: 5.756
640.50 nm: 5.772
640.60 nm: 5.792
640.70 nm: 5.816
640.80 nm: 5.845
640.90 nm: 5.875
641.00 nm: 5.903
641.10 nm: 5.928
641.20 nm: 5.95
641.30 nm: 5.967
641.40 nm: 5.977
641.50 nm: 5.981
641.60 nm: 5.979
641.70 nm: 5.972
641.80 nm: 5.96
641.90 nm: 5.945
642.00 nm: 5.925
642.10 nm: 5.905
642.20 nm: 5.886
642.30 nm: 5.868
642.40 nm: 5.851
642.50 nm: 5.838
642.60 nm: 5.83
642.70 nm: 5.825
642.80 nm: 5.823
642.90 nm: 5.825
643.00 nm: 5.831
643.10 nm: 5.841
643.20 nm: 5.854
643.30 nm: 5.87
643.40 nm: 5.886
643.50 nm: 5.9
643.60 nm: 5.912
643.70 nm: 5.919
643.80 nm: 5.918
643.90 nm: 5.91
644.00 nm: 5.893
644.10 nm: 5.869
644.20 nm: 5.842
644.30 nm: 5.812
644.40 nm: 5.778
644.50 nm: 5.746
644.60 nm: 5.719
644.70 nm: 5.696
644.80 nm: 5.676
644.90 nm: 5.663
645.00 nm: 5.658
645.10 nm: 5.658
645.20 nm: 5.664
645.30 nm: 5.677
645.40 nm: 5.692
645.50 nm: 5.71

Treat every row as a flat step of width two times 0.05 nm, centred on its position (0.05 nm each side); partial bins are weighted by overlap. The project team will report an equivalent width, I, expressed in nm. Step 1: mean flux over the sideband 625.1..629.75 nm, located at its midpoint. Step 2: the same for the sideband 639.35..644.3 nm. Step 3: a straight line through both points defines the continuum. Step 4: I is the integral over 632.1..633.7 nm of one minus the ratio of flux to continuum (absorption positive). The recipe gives 0.04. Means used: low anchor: 5.84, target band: 5.71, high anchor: 5.85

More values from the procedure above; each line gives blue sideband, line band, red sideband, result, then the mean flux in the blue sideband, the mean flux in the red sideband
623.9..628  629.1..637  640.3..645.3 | 0.15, 5.83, 5.84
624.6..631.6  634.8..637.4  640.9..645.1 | 0.05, 5.8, 5.86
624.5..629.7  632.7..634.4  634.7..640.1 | -0.01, 5.83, 5.73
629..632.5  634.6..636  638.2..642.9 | 0.00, 5.69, 5.81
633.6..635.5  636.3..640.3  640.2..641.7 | 0.07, 5.8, 5.88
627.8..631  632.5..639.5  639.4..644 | 0.09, 5.81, 5.85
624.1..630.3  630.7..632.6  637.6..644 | 0.07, 5.82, 5.82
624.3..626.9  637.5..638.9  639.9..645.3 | 0.01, 5.82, 5.84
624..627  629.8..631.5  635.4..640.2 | 0.01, 5.82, 5.73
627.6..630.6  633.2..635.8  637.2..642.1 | 0.01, 5.82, 5.8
